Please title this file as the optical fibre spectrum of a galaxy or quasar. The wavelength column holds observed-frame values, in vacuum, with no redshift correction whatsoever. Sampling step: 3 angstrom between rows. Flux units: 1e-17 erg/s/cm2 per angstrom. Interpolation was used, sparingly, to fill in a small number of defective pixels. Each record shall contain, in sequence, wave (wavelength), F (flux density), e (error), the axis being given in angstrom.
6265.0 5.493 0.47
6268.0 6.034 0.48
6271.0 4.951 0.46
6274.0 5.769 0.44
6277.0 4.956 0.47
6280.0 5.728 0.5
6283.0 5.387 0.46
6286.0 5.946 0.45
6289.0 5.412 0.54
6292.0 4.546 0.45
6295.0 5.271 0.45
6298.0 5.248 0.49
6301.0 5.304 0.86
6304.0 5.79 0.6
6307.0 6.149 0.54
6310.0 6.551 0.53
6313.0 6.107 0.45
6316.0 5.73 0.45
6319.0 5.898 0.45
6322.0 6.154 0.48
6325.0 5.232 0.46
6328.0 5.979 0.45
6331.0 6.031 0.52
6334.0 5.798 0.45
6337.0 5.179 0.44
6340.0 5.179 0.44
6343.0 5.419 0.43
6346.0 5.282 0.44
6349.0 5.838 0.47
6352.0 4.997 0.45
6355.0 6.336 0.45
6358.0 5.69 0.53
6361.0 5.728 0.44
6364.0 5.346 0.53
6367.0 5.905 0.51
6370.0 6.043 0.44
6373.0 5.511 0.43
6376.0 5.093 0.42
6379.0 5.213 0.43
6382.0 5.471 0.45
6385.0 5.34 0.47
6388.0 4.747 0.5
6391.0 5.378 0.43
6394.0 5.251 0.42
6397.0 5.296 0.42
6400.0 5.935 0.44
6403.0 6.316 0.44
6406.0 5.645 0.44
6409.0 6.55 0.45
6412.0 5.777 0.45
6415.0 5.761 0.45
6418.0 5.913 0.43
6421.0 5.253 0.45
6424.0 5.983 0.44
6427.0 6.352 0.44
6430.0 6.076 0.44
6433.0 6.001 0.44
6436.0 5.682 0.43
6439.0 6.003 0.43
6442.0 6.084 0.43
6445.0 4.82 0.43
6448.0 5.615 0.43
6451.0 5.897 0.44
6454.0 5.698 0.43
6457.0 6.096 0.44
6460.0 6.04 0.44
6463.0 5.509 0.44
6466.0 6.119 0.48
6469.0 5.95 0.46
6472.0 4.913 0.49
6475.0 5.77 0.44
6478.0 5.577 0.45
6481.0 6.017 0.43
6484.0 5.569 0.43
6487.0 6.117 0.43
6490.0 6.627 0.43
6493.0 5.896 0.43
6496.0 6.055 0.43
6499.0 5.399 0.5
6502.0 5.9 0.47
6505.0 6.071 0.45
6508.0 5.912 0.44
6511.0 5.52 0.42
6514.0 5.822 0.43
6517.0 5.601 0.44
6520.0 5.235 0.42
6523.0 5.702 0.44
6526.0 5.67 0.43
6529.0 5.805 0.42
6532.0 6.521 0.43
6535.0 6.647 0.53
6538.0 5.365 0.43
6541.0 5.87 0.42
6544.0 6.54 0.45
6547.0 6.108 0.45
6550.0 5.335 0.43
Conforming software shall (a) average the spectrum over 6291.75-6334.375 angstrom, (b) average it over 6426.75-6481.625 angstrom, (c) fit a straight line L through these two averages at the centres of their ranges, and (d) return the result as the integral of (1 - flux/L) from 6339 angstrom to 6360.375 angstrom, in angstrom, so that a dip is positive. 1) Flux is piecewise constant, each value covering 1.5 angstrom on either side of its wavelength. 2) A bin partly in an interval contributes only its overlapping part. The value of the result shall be 0.8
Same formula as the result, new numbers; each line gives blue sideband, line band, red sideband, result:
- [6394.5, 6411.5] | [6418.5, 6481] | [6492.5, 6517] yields 0.80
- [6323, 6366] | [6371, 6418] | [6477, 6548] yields 0.91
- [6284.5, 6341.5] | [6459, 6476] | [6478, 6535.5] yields 0.37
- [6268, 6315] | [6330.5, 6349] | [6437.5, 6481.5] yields 0.42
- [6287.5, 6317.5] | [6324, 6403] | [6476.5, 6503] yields 2.51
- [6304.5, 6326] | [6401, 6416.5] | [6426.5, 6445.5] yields -0.26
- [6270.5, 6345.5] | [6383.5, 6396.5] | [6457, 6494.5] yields 1.21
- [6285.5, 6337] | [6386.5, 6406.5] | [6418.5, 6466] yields 0.95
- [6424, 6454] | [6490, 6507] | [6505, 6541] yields -0.33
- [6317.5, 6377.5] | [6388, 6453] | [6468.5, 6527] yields -0.79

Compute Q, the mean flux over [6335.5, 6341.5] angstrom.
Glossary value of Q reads 5.18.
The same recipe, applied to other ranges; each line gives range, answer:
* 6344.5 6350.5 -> 5.56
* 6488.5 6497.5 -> 6.19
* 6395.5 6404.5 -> 5.85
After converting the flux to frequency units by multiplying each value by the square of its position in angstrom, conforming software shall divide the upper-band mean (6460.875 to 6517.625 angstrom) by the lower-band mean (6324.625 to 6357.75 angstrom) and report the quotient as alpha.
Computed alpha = 1.1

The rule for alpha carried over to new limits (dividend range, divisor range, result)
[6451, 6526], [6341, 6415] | 1.07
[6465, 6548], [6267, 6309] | 1.15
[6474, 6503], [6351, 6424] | 1.08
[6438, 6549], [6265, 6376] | 1.10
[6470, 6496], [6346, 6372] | 1.06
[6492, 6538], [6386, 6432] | 1.05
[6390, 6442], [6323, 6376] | 1.06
